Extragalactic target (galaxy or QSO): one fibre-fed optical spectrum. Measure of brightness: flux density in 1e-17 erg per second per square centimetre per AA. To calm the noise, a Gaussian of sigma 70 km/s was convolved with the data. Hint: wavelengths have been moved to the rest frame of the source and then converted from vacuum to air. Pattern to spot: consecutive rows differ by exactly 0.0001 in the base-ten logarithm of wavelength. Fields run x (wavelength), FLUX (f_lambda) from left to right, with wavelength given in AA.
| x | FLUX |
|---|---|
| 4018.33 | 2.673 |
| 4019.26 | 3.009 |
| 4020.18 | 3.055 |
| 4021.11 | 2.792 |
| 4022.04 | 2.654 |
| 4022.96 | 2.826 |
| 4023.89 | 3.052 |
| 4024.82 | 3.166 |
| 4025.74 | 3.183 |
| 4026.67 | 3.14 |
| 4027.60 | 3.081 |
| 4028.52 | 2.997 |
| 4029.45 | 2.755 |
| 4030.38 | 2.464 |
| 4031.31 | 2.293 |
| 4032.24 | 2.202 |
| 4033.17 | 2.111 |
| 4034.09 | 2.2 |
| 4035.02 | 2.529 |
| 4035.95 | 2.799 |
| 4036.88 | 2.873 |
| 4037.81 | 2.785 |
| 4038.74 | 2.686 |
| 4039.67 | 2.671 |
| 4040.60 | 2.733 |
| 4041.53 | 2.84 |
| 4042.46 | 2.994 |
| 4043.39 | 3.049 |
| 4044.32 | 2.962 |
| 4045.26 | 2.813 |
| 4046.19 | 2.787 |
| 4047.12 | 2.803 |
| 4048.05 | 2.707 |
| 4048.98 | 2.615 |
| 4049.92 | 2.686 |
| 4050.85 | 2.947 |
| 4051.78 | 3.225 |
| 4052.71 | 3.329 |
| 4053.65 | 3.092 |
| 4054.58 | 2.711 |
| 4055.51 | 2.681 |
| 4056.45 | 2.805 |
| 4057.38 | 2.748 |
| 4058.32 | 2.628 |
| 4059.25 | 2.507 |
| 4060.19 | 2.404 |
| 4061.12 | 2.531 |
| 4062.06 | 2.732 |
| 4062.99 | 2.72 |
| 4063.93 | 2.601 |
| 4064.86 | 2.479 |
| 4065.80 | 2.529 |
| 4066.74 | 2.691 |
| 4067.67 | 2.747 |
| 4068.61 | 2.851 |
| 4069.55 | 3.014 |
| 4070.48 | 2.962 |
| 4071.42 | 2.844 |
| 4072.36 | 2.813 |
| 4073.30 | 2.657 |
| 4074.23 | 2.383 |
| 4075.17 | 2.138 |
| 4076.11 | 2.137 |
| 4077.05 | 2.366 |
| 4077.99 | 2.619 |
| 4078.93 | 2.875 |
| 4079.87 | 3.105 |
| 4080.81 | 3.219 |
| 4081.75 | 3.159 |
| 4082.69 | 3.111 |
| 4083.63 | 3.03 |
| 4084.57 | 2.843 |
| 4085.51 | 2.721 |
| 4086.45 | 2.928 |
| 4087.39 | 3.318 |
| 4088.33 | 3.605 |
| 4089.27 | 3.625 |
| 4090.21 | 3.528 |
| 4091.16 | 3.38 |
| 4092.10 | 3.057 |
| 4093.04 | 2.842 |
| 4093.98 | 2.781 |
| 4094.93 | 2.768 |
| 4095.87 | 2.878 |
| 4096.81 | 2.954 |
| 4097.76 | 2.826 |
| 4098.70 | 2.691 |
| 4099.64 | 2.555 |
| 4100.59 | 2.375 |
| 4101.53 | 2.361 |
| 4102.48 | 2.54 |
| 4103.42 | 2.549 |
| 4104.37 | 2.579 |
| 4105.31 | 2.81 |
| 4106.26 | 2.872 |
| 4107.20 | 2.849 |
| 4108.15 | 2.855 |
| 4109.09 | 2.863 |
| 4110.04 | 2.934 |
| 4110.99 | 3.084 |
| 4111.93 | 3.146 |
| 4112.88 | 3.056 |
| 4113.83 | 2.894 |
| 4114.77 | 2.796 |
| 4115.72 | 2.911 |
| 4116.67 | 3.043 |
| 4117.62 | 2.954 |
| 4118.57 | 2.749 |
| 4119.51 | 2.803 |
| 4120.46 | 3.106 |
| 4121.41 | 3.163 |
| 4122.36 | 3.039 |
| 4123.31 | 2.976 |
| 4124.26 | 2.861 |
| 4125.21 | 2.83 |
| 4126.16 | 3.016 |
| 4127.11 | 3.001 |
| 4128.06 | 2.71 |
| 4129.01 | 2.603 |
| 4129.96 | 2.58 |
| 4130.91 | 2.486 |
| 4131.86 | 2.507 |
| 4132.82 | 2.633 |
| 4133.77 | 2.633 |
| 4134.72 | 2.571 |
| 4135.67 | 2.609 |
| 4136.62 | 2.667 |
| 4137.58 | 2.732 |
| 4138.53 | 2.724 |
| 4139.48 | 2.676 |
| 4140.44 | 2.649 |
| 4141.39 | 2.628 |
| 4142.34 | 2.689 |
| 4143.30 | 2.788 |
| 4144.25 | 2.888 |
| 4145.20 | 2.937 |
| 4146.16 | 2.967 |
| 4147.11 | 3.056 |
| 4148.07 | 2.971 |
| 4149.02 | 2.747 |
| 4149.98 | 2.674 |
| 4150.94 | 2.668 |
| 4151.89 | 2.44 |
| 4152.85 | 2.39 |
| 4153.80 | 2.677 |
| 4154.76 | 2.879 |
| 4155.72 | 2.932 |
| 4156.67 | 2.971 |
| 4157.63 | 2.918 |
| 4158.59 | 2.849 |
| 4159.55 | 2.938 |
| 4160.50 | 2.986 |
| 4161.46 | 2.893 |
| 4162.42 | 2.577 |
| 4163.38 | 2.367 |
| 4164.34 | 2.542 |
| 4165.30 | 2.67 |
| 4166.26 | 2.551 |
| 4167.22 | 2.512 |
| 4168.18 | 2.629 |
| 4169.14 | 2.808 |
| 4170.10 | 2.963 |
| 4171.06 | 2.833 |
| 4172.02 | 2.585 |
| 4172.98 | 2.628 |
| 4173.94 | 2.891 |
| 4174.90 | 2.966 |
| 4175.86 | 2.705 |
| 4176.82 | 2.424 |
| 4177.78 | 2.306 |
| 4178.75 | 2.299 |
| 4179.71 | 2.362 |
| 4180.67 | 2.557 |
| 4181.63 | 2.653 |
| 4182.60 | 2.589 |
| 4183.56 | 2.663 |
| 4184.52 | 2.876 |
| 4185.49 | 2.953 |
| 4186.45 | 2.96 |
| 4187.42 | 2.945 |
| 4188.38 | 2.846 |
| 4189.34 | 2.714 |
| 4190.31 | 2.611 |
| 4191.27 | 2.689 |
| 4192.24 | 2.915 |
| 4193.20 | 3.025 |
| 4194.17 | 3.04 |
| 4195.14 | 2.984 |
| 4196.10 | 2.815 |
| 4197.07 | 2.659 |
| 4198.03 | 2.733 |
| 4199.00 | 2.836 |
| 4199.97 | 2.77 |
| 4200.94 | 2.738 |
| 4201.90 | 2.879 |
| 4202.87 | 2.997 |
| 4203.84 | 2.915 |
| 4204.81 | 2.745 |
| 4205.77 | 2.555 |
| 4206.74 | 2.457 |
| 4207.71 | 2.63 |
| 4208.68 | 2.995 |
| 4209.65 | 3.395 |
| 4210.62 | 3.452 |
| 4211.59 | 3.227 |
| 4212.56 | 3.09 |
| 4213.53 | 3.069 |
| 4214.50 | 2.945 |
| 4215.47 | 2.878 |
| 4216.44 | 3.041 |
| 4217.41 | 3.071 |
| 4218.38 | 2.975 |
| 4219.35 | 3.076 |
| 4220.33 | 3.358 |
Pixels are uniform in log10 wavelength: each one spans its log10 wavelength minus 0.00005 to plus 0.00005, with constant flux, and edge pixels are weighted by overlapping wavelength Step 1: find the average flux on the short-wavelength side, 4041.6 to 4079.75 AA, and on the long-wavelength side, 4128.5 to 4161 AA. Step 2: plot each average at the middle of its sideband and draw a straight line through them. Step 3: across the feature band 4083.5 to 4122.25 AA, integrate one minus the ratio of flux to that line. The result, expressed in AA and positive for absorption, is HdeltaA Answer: -2.6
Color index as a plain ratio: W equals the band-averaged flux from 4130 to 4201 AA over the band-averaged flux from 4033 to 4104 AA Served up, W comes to 1.0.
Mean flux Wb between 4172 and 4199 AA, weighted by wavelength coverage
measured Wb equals 2.73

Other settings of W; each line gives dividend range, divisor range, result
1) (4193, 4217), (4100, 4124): 1.02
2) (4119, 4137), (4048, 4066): 1.02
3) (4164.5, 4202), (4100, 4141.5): 0.98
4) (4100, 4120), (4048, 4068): 1.03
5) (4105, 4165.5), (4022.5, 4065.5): 1.02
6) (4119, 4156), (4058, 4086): 1.02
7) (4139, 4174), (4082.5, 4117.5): 0.94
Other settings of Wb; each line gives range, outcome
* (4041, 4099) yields 2.85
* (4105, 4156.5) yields 2.81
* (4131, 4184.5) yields 2.7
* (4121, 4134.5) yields 2.78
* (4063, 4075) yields 2.7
